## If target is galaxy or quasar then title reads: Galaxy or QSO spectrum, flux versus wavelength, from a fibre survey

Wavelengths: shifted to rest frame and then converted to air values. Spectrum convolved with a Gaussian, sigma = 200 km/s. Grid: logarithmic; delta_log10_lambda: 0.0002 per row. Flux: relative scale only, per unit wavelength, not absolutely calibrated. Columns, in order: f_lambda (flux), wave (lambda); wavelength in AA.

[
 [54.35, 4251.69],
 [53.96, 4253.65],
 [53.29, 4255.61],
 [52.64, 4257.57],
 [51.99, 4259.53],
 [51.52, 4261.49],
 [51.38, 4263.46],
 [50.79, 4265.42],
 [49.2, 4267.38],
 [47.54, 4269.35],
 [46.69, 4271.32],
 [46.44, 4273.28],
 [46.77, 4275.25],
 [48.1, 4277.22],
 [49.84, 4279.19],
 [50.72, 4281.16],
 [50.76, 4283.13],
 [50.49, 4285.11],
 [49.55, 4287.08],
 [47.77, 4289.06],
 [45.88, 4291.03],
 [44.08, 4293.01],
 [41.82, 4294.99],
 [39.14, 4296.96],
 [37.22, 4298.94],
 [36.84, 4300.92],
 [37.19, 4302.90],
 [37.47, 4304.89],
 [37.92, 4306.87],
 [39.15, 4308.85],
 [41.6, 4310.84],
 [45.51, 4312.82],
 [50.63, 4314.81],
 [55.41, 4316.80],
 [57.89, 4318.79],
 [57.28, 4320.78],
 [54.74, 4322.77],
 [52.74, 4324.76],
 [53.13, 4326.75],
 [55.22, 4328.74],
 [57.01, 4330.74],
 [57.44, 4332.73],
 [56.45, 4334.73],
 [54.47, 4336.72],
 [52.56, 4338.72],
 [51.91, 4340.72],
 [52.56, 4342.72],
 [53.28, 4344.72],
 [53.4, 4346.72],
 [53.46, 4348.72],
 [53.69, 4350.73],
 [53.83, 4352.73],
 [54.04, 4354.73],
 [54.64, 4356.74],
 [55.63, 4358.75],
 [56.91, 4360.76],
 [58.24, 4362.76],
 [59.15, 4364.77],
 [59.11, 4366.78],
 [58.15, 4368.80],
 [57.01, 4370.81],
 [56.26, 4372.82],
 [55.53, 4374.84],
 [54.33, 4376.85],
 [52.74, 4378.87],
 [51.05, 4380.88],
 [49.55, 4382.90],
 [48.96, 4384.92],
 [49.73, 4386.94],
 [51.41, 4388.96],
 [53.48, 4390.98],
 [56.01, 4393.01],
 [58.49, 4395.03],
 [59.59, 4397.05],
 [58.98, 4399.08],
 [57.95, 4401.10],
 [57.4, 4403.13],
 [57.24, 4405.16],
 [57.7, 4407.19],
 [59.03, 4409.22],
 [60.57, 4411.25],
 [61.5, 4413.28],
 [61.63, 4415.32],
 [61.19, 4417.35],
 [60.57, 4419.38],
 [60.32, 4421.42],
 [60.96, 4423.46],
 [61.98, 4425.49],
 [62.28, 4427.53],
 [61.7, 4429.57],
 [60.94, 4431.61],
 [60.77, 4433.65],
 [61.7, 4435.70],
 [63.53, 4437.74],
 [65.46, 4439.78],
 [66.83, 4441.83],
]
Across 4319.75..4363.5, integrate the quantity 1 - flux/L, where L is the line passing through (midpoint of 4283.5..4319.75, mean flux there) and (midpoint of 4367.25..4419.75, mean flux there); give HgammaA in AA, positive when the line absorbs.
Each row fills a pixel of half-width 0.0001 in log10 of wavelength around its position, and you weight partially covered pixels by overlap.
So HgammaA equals -4.6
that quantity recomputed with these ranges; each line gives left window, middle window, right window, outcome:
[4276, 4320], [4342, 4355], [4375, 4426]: -0.63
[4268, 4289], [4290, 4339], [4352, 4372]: 4.09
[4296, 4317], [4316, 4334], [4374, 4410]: -4.72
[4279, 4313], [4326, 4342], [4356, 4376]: -1.27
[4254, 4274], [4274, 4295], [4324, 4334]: 1.53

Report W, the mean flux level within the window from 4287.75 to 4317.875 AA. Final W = 42.6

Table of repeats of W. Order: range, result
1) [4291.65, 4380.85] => 51.3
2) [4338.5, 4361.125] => 53.8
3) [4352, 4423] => 56.6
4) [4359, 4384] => 55.6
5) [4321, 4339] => 55.1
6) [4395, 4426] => 59.7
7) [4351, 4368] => 56.3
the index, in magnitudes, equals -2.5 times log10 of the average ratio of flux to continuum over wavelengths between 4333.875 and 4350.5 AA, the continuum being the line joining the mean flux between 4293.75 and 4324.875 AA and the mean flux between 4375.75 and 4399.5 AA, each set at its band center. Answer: -0.105 mag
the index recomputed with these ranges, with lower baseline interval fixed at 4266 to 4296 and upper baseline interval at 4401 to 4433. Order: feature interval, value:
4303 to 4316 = 0.20 mag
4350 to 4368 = -0.02 mag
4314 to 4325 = -0.08 mag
